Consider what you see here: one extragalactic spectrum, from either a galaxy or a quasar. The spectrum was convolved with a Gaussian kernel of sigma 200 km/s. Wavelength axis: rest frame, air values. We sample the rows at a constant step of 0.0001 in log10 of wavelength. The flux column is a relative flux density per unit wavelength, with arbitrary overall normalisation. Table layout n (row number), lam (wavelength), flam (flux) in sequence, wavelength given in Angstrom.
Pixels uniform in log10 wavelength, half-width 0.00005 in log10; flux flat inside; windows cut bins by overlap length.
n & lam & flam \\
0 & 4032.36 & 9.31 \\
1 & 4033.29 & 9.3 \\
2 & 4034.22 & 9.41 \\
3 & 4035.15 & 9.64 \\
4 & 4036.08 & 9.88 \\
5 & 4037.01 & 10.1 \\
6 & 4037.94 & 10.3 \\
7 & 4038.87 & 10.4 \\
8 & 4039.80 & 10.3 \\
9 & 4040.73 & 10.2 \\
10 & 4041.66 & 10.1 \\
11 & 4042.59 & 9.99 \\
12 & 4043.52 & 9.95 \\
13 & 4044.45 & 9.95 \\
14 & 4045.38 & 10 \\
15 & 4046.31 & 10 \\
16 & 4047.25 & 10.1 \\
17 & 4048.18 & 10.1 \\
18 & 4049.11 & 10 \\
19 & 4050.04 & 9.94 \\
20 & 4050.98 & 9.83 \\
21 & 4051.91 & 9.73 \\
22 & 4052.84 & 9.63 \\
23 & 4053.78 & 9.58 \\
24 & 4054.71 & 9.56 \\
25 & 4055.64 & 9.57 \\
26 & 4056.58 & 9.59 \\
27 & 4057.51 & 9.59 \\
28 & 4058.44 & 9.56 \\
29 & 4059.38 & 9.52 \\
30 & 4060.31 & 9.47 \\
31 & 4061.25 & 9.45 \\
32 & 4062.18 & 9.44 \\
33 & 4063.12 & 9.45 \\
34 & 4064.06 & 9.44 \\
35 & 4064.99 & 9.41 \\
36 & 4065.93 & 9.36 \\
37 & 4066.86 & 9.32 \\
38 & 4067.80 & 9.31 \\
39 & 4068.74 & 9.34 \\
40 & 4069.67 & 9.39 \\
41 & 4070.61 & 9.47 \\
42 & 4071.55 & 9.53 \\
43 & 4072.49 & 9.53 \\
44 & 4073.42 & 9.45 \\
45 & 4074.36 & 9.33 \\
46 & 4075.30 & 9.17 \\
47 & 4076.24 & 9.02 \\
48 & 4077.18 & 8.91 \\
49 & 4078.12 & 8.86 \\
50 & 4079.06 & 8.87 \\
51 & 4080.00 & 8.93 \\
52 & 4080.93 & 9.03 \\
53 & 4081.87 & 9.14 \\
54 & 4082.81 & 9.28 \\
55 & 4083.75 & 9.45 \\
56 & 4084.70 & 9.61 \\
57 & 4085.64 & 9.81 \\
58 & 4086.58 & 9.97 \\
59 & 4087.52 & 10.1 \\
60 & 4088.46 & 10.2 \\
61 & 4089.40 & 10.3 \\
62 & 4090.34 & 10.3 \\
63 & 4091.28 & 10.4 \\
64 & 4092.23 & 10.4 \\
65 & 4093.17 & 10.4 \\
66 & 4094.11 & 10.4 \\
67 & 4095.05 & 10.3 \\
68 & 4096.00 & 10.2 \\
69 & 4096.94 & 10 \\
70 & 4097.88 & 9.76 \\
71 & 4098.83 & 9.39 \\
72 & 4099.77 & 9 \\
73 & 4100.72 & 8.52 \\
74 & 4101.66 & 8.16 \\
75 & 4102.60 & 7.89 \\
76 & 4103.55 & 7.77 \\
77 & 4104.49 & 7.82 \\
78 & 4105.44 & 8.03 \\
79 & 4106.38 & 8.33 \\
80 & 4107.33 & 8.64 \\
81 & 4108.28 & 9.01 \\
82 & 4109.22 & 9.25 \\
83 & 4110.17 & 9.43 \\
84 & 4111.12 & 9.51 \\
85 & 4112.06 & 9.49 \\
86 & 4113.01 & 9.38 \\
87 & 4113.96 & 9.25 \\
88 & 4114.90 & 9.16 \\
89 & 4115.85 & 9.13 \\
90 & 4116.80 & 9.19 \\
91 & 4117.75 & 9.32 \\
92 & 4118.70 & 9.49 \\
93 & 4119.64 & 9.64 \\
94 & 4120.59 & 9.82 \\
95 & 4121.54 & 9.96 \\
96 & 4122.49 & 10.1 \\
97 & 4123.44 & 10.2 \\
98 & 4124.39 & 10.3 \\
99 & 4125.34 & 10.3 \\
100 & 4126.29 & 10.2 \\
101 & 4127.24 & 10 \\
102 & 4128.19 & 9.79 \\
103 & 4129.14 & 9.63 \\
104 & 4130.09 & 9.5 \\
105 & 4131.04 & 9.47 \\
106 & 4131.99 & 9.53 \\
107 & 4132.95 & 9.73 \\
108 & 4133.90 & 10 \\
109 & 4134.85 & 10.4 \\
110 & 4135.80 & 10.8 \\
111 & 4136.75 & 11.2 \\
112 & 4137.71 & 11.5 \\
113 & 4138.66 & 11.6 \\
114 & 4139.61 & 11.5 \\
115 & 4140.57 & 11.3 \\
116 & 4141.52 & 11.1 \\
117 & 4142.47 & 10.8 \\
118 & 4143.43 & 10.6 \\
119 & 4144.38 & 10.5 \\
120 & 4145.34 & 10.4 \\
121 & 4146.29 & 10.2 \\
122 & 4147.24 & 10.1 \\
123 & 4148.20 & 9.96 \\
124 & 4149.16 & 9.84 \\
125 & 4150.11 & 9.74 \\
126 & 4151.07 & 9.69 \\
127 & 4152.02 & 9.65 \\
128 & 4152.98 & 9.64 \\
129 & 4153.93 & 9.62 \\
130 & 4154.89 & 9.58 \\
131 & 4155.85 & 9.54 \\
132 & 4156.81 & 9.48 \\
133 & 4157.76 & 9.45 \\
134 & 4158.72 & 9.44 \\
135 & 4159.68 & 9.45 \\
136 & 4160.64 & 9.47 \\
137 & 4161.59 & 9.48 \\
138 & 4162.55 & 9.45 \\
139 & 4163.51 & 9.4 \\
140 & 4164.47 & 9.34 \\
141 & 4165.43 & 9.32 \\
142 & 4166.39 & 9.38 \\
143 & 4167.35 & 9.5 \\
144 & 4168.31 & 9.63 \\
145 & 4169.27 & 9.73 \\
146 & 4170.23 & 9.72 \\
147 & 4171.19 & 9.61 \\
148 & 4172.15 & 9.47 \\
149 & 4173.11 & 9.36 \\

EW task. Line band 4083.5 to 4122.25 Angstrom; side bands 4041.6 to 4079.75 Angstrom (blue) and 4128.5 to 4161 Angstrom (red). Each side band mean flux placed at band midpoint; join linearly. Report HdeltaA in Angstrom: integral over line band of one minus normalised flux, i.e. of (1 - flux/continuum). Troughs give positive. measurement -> 1.6 Angstrom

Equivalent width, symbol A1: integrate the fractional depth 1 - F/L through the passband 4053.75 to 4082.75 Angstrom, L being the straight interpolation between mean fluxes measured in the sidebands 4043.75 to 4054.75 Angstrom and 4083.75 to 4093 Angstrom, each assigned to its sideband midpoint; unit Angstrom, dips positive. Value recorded 1.9 Angstrom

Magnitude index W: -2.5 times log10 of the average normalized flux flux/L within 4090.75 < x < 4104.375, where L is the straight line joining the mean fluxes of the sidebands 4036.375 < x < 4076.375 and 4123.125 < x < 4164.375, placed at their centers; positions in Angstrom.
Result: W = 0.05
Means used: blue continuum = 9.69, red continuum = 10.1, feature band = 9.43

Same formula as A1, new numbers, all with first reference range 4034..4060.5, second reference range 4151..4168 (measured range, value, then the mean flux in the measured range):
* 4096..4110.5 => 1.4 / 8.77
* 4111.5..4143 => -1.6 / 10.1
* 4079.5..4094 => -0.1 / 9.84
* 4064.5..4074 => 0.4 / 9.42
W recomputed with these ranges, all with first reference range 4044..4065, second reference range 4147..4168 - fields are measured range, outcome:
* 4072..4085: 0.06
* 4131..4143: -0.12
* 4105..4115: 0.07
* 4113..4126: -0.01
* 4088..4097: -0.07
